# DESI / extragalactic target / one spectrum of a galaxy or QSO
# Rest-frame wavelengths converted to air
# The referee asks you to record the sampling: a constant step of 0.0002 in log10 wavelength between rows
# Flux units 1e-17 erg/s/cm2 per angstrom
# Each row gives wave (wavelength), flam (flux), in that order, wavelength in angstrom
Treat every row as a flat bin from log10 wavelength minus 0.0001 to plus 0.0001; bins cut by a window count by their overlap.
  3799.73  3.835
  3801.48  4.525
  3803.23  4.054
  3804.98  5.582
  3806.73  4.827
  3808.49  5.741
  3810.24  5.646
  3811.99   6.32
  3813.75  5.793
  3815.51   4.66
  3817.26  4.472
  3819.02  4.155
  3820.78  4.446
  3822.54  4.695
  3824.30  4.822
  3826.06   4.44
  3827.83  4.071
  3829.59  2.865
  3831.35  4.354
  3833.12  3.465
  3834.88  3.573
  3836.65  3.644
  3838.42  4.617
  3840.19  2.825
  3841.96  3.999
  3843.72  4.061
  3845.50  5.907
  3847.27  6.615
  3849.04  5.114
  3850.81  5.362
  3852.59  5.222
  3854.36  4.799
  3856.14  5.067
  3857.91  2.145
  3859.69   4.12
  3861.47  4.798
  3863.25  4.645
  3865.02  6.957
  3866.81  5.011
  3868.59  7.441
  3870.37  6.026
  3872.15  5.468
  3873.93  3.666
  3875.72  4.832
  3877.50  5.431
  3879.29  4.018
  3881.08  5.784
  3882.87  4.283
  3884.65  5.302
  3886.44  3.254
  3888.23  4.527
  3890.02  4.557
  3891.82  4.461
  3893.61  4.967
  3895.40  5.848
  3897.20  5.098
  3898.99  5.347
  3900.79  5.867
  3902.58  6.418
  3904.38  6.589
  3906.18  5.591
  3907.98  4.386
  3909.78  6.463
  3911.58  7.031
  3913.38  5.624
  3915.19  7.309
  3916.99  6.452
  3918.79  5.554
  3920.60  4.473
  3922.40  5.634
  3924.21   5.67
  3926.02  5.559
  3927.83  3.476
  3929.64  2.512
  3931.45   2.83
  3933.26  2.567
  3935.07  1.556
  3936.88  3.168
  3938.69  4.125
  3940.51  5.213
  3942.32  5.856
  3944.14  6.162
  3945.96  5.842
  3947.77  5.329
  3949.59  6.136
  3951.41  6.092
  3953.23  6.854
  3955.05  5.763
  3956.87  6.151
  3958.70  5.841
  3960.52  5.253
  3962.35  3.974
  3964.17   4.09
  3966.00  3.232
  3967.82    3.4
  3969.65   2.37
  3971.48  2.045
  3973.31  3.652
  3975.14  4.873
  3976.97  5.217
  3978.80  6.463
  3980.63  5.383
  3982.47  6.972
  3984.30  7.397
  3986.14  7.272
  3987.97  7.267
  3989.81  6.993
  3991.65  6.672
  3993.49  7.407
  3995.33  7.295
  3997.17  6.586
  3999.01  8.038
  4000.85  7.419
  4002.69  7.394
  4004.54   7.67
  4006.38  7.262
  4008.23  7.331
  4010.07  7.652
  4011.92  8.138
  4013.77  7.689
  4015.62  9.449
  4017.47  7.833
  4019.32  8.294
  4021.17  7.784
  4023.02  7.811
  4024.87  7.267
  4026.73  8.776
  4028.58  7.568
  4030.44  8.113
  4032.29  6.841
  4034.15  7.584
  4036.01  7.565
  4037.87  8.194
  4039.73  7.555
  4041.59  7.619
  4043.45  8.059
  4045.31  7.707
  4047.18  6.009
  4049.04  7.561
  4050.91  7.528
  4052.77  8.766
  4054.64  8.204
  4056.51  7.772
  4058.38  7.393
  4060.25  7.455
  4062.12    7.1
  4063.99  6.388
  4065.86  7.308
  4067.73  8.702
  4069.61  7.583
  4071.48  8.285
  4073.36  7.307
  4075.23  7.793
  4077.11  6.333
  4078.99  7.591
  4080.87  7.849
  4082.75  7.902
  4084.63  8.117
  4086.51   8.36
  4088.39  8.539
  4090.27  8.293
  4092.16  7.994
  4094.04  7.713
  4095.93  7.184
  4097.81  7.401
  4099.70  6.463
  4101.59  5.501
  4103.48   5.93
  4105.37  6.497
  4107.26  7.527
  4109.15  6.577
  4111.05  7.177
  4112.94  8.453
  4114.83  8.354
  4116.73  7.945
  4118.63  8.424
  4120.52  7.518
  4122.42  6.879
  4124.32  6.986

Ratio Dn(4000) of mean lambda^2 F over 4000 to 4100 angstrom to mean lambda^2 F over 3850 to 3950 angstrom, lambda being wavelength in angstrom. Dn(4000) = 1.65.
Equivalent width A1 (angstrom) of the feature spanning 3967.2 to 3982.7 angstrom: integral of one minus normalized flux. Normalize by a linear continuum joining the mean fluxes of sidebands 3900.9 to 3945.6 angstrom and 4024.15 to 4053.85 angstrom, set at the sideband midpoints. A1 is 4.6 angstrom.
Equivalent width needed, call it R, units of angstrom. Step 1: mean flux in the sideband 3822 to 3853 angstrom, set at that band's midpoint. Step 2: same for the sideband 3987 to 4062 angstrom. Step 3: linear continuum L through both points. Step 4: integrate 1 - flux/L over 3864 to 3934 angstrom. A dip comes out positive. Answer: 3.1 angstrom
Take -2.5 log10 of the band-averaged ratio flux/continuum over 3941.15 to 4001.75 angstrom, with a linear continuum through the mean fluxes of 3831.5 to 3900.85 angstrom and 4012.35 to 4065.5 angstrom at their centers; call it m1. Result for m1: 0.151 mag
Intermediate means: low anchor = 4.81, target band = 5.74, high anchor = 7.71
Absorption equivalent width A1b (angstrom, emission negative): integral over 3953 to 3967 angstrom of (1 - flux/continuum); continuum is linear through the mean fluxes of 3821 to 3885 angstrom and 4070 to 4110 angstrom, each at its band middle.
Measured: 2.0 angstrom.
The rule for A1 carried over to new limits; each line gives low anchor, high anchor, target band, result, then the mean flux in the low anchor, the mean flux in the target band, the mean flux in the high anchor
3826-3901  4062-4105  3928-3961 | 5.4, 4.74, 4.81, 7.46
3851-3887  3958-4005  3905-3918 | -2.2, 4.94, 6.13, 5.76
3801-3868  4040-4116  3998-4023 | -4.1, 4.68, 7.84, 7.51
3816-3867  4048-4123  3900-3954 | 3.3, 4.49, 5.2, 7.54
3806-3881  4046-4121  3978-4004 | -2.4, 4.78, 7.05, 7.52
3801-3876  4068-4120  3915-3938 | 5.8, 4.77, 4.27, 7.54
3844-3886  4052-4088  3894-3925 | -0.9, 5.09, 5.83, 7.7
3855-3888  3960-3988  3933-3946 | 1.5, 4.89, 4.3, 4.85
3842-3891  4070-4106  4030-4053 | -2.2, 4.96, 7.58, 7.43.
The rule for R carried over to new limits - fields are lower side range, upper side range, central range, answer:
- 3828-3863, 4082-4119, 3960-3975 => 6.0 angstrom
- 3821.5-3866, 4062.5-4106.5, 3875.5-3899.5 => 0.9 angstrom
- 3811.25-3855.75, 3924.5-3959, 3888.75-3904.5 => -2.3 angstrom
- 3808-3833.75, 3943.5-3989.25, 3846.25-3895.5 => -0.9 angstrom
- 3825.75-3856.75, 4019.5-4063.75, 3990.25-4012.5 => -1.2 angstrom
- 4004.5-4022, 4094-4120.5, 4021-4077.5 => 0.2 angstrom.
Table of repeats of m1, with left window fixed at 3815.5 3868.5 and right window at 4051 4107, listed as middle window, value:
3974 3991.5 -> -0.016 mag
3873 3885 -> 0.060 mag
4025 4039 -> -0.126 mag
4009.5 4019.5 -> -0.217 mag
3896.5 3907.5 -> -0.095 mag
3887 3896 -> 0.084 mag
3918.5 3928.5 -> 0.101 mag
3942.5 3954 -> -0.032 mag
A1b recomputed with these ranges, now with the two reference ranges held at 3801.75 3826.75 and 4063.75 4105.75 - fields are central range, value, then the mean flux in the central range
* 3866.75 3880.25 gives 0.6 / 5.25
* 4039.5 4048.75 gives -0.4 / 7.39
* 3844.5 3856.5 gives -0.3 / 5.44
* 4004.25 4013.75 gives -1.2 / 7.62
